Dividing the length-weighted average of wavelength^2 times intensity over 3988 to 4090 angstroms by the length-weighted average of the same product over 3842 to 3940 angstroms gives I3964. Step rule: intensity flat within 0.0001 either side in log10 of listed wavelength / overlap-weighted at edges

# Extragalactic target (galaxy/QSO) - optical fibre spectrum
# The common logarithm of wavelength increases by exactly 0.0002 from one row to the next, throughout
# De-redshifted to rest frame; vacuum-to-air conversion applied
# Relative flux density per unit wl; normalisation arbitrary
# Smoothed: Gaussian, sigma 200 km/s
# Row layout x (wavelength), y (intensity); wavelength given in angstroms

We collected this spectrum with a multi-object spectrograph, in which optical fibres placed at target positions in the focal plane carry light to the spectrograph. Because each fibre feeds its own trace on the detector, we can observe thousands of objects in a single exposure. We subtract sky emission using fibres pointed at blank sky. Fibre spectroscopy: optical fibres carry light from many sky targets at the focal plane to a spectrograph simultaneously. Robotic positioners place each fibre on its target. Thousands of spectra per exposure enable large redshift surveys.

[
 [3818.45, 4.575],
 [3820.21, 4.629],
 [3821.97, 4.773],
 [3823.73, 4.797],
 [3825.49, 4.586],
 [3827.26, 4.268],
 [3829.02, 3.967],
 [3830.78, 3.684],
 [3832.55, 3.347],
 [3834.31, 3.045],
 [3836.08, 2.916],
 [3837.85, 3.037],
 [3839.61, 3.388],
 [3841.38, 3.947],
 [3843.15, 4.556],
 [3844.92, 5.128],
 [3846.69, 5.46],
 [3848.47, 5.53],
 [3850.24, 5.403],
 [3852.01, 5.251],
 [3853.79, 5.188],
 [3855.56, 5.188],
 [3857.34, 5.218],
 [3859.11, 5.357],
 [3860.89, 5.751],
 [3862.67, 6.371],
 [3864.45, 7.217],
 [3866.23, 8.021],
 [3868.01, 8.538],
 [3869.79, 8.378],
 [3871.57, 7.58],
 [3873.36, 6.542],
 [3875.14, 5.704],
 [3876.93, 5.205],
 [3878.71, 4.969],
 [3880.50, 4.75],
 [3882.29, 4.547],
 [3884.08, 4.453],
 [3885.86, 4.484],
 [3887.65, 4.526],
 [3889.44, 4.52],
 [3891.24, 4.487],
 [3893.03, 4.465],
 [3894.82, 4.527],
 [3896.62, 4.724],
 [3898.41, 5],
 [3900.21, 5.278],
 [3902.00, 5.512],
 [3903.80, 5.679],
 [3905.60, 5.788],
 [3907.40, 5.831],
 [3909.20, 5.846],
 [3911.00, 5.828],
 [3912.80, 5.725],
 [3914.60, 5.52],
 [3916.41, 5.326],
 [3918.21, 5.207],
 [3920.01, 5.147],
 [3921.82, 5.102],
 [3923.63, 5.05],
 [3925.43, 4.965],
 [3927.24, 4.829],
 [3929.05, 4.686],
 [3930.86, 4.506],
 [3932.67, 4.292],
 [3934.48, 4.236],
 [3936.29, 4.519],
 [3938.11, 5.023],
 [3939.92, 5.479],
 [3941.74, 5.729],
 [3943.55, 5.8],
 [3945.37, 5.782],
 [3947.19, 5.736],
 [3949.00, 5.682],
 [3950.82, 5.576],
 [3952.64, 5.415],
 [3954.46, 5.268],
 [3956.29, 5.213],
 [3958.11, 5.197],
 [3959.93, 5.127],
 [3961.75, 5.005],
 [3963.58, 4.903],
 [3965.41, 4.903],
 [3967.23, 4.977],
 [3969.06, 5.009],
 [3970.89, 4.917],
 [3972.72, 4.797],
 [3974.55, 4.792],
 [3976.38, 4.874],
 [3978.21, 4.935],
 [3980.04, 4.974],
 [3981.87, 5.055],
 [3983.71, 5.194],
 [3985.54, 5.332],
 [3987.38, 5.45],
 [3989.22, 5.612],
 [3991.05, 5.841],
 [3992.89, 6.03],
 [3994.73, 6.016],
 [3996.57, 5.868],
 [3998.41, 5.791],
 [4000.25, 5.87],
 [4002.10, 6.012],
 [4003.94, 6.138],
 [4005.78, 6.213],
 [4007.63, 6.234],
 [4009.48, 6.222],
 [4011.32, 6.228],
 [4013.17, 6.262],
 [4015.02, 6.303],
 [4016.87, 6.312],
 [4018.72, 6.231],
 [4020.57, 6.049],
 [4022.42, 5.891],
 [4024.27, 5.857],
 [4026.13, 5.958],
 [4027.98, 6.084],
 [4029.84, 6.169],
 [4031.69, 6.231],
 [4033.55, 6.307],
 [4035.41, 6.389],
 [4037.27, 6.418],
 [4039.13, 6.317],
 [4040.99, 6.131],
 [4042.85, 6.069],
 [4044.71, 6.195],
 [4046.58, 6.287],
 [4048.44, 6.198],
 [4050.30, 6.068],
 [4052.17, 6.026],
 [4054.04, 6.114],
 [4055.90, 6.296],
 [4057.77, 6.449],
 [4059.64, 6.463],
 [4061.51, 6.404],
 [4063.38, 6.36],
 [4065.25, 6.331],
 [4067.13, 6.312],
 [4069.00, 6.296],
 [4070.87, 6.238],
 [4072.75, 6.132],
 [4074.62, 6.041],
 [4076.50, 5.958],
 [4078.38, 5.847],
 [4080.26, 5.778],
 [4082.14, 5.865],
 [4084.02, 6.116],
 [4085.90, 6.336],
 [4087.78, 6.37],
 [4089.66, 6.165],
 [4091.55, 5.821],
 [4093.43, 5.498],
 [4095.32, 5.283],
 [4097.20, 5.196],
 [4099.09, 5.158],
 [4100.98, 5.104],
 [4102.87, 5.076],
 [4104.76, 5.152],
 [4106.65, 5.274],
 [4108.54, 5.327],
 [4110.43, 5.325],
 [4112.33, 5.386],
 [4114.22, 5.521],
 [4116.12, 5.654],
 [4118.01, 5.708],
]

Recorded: 1.2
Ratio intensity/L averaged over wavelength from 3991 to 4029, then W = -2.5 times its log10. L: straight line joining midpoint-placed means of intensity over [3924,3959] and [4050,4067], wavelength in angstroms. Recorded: -0.05 mag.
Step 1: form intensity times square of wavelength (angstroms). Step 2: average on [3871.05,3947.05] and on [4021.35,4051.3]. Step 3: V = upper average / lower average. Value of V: 1.27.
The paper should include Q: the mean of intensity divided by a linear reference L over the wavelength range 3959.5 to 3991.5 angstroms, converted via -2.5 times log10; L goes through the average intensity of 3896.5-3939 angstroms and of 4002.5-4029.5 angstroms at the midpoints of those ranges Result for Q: 0.13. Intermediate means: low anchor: 5.16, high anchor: 6.14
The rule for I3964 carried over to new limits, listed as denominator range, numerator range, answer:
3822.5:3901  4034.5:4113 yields 1.30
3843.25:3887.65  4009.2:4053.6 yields 1.16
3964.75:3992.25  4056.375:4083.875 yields 1.26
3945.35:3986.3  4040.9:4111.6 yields 1.21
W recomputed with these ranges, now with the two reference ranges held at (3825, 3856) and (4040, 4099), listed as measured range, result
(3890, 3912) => -0.10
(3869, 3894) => -0.15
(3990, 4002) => -0.08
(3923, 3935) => 0.07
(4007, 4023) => -0.10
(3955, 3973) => 0.05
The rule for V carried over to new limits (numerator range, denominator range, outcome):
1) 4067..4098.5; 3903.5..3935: 1.24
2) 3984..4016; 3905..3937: 1.21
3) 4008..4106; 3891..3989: 1.24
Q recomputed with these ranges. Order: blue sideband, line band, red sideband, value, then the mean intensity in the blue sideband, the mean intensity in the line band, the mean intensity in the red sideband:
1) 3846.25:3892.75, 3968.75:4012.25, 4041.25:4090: 0.08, 5.7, 5.57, 6.18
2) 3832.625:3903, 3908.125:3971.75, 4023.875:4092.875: 0.08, 5.22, 5.19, 6.17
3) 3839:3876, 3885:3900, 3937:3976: 0.22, 5.91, 4.62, 5.24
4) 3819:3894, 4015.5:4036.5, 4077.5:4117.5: -0.13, 5.08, 6.14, 5.58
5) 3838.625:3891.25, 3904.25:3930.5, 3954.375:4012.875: 0.03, 5.53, 5.33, 5.45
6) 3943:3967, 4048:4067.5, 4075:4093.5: -0.07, 5.34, 6.27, 6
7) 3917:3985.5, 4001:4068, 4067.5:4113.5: -0.14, 5.08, 6.21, 5.7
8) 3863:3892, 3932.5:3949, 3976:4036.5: 0.12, 5.88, 5.25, 5.89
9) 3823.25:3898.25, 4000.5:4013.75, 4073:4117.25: -0.14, 5.07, 6.17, 5.63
